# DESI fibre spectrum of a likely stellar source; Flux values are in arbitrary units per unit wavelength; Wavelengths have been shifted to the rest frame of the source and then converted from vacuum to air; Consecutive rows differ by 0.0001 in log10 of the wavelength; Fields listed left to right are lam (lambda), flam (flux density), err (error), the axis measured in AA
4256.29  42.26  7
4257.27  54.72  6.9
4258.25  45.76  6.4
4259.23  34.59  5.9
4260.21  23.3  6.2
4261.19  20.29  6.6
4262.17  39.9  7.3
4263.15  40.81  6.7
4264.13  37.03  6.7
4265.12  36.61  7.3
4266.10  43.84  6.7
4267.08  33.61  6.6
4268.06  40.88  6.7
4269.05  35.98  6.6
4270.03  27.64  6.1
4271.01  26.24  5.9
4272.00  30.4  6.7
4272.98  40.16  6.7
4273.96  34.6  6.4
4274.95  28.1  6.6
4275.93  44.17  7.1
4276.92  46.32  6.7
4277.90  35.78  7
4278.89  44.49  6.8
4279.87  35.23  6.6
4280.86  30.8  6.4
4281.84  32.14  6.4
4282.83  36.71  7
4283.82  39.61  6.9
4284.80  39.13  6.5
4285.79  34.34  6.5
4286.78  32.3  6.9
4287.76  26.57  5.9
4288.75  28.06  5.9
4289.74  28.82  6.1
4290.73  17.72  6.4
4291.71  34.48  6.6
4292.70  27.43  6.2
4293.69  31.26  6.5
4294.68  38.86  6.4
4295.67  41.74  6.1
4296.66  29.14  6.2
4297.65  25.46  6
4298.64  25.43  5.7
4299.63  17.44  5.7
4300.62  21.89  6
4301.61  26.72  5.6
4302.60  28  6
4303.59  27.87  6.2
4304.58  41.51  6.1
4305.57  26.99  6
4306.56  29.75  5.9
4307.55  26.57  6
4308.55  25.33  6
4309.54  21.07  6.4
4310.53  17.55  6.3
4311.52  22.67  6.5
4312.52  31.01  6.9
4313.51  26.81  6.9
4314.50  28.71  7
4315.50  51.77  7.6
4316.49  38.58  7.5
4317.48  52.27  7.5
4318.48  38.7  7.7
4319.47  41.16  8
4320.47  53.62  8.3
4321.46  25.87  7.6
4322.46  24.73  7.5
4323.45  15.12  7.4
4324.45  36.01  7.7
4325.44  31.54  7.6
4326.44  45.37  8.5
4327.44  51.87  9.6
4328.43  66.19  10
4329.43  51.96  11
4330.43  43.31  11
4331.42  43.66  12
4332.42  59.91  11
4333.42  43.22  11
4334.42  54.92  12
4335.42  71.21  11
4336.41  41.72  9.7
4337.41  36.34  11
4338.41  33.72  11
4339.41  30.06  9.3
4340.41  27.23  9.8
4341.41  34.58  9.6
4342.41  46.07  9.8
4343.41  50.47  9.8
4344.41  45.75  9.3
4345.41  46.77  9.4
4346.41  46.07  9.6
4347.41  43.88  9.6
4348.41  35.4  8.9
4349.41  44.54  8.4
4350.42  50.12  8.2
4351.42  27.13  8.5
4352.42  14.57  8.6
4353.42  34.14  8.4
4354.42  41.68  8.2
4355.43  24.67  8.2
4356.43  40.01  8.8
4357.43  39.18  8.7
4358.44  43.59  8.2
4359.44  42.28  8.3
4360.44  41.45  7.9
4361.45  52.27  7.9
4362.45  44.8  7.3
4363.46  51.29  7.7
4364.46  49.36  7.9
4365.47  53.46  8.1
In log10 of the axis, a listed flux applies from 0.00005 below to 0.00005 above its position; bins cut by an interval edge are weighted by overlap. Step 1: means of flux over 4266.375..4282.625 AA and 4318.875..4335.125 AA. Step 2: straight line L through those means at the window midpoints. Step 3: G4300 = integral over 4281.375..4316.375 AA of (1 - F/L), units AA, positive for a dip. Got 8.3 AA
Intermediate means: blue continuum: 35.5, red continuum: 43.4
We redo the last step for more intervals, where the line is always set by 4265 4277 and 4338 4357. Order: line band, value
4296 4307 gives 2.72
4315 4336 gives -4.31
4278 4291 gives 1.05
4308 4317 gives 1.84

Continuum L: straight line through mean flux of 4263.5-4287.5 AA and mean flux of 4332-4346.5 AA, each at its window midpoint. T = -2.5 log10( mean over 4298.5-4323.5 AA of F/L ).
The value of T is 0.311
